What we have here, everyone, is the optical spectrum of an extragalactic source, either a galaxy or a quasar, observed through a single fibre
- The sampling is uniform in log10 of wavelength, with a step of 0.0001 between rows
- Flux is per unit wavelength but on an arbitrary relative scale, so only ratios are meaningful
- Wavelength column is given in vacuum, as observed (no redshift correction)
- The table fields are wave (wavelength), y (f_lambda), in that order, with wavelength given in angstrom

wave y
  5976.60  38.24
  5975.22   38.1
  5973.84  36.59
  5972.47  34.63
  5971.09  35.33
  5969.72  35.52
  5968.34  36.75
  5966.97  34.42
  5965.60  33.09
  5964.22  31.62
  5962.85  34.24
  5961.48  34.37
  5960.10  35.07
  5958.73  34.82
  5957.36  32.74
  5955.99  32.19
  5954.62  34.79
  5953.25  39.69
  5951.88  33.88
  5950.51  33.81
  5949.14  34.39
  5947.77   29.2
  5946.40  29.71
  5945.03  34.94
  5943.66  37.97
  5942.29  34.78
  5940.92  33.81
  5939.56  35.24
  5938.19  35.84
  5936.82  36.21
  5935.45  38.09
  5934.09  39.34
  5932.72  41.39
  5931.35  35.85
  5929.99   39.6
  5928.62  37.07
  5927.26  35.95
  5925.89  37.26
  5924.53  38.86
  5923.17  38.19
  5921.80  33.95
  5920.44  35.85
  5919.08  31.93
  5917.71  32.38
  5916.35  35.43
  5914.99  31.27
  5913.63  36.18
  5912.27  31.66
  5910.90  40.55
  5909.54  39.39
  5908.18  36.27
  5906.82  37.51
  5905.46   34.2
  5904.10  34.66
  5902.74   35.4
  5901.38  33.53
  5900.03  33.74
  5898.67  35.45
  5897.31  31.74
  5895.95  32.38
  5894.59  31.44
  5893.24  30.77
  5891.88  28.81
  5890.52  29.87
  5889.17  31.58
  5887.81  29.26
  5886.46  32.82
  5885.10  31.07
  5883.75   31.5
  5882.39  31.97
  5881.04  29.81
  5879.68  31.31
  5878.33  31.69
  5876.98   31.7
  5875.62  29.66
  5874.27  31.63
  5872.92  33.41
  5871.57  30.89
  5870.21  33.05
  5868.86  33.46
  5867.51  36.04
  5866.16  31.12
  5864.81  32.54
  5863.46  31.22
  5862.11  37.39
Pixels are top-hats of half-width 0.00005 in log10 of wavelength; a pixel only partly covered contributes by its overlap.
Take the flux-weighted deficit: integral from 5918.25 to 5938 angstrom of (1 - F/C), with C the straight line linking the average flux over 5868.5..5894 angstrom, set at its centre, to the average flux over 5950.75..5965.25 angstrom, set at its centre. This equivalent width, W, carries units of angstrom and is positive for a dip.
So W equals -2.3 angstrom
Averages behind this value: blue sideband 31.3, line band 37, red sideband 34.3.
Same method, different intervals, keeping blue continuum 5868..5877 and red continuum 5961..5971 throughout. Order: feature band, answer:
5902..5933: -2.7 angstrom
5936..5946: -0.5 angstrom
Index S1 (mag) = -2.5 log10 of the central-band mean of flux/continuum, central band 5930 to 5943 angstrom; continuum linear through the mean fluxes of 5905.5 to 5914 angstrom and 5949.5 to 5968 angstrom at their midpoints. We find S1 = -0.04 mag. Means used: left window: 36.7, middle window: 36.9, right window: 34.3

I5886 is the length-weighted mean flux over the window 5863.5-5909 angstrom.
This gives 32.4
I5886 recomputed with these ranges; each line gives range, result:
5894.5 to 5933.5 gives 35.6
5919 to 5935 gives 37.3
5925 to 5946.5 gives 36.6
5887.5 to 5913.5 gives 33.7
